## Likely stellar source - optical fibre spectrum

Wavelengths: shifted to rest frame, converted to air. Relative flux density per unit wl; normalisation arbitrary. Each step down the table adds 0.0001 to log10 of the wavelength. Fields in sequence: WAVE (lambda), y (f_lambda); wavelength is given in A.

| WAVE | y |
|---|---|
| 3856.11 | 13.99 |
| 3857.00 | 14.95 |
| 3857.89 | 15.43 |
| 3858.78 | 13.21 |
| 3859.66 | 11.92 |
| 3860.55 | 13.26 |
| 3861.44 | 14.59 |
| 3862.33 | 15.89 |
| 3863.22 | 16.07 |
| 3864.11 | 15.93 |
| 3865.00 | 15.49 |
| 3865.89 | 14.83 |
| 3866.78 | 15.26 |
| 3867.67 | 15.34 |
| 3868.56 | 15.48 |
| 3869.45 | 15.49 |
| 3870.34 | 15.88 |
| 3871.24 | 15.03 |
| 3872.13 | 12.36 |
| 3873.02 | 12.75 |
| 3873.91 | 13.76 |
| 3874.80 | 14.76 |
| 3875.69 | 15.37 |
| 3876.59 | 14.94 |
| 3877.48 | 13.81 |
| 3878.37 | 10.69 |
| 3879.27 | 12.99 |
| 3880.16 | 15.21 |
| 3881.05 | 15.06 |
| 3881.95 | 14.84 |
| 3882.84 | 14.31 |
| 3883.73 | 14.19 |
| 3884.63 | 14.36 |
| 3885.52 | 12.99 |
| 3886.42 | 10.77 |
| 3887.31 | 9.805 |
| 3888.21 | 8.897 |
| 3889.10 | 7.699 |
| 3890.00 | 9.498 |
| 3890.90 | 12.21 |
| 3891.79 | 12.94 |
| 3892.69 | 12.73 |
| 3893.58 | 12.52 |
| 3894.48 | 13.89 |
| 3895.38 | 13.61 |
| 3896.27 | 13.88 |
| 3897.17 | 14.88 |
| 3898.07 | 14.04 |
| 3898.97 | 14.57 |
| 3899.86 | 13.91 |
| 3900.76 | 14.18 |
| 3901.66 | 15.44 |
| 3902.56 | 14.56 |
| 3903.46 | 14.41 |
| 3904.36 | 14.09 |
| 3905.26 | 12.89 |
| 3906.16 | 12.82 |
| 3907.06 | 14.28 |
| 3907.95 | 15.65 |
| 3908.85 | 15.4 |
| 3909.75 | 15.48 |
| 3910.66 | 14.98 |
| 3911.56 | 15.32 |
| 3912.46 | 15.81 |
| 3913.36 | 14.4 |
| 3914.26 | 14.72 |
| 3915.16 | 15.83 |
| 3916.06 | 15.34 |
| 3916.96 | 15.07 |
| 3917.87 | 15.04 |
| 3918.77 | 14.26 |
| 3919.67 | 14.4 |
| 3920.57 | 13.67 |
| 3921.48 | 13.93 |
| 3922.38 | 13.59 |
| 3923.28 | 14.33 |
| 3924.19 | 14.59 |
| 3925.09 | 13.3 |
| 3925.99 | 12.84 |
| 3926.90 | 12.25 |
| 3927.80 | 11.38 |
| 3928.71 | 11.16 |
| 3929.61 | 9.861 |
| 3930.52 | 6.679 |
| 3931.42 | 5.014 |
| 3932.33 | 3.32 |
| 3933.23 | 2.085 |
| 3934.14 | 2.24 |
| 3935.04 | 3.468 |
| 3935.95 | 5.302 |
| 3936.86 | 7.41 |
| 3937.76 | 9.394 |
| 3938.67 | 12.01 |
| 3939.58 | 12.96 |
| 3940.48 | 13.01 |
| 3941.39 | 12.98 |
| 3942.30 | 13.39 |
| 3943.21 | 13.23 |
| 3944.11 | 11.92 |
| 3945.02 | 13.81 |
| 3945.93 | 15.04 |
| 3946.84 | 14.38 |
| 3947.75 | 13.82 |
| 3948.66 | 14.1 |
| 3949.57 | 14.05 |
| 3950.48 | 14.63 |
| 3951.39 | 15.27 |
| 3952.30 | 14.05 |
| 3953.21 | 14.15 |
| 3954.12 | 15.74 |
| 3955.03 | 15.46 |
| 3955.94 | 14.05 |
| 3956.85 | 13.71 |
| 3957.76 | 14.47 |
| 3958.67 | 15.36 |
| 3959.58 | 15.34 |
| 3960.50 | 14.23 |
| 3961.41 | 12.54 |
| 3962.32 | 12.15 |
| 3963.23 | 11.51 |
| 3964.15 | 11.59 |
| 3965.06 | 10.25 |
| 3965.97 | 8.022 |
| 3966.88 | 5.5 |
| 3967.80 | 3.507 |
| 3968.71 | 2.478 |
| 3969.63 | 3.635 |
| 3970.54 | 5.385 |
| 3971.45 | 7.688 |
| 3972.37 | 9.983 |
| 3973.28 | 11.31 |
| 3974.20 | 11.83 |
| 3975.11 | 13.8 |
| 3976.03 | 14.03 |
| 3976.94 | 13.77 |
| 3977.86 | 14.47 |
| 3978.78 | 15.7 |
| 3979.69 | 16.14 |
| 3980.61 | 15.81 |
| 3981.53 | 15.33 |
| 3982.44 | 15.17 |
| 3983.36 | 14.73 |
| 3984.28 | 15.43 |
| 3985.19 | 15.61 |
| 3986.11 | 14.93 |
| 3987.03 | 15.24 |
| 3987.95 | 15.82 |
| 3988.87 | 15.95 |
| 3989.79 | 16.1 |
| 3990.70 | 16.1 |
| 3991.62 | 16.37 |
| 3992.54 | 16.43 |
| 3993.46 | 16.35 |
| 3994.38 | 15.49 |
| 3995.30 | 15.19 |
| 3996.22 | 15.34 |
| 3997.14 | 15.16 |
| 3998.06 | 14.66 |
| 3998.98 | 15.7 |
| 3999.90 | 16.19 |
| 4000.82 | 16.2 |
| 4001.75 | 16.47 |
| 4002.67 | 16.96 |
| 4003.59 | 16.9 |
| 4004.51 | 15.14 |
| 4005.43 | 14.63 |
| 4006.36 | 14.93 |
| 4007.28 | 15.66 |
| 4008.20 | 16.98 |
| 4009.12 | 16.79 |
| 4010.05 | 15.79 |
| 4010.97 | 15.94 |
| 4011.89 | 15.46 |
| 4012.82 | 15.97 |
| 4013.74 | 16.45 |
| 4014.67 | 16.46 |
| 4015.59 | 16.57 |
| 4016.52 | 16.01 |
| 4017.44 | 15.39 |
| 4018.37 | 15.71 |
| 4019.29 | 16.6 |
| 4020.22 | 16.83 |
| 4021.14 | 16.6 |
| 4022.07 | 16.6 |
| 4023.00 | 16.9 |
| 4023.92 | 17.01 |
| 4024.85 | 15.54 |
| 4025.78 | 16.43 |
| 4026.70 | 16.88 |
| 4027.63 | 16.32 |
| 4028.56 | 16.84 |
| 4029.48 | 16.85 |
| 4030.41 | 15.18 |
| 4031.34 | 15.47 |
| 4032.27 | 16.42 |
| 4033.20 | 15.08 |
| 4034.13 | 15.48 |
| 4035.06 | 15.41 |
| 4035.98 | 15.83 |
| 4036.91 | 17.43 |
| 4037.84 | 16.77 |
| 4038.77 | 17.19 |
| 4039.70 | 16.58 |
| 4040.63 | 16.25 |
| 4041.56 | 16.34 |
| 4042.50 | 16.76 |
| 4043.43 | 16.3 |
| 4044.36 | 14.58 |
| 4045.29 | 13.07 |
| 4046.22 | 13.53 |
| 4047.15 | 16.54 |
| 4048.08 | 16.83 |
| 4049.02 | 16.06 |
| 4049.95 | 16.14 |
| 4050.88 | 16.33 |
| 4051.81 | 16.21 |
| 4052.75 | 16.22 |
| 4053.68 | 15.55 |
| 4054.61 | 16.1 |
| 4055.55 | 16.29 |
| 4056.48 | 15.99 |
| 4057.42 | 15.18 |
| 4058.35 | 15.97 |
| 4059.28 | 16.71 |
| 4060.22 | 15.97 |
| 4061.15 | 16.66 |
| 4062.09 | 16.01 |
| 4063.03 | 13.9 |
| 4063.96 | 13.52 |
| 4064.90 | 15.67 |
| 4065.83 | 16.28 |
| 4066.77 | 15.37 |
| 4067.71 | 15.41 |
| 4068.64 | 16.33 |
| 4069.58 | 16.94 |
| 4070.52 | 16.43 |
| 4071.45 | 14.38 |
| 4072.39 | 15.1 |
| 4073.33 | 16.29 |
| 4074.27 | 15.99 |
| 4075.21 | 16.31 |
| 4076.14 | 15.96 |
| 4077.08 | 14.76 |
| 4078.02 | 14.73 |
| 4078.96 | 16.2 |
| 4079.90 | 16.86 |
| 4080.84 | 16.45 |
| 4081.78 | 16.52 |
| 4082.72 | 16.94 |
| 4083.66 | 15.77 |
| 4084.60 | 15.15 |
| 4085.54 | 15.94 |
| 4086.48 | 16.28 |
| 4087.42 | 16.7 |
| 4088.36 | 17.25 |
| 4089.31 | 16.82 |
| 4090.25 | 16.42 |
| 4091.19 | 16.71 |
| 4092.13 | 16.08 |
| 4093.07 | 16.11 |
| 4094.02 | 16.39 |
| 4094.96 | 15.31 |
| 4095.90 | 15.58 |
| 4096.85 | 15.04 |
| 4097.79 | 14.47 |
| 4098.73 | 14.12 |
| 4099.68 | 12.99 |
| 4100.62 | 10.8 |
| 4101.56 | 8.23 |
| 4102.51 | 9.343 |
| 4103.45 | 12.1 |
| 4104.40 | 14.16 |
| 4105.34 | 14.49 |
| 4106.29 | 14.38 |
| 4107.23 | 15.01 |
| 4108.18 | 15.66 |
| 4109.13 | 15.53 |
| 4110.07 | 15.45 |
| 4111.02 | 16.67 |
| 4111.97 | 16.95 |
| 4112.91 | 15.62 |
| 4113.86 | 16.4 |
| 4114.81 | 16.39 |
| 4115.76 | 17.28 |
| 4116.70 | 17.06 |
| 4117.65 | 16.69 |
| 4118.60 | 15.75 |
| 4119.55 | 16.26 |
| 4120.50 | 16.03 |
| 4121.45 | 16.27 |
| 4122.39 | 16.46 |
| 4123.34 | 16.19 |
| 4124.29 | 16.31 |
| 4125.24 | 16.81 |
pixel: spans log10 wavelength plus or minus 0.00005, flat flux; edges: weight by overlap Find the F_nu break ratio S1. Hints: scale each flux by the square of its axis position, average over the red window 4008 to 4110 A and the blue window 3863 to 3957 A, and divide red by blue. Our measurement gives 1.3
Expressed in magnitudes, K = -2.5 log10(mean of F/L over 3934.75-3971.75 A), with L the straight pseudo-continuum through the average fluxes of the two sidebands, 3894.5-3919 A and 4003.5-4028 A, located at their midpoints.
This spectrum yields 0.303 mag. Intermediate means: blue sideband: 14.6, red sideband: 16.2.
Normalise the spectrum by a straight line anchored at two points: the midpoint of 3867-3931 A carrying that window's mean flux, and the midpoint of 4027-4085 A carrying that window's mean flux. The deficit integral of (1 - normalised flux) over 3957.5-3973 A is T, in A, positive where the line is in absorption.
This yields 5.3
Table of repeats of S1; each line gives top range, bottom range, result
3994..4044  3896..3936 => 1.35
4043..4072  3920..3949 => 1.54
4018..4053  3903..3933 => 1.30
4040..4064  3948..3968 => 1.29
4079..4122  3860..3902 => 1.25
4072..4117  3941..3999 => 1.22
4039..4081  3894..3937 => 1.36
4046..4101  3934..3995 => 1.31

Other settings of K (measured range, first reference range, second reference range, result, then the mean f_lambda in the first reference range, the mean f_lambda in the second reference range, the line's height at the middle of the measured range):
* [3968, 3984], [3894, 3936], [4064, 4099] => 0.18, 12.7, 15.9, 13.8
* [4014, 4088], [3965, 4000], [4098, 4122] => -0.15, 13.1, 14.8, 14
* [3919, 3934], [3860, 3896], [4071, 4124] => 0.30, 13.6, 15.4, 14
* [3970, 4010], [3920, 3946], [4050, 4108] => -0.19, 10.4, 15.4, 12.4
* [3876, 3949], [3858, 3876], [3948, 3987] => 0.09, 14.6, 12.6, 13.7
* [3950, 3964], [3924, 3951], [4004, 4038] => -0.19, 10.6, 16.1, 11.9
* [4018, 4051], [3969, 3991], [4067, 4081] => -0.09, 13.4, 15.9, 14.8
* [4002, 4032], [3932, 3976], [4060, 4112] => -0.23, 11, 15.3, 13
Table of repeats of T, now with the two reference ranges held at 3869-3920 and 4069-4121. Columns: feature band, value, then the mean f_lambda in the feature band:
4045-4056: -0.51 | 15.8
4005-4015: -0.78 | 15.9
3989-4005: -1.38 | 15.9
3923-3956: 6.57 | 11.4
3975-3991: -0.77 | 15.3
